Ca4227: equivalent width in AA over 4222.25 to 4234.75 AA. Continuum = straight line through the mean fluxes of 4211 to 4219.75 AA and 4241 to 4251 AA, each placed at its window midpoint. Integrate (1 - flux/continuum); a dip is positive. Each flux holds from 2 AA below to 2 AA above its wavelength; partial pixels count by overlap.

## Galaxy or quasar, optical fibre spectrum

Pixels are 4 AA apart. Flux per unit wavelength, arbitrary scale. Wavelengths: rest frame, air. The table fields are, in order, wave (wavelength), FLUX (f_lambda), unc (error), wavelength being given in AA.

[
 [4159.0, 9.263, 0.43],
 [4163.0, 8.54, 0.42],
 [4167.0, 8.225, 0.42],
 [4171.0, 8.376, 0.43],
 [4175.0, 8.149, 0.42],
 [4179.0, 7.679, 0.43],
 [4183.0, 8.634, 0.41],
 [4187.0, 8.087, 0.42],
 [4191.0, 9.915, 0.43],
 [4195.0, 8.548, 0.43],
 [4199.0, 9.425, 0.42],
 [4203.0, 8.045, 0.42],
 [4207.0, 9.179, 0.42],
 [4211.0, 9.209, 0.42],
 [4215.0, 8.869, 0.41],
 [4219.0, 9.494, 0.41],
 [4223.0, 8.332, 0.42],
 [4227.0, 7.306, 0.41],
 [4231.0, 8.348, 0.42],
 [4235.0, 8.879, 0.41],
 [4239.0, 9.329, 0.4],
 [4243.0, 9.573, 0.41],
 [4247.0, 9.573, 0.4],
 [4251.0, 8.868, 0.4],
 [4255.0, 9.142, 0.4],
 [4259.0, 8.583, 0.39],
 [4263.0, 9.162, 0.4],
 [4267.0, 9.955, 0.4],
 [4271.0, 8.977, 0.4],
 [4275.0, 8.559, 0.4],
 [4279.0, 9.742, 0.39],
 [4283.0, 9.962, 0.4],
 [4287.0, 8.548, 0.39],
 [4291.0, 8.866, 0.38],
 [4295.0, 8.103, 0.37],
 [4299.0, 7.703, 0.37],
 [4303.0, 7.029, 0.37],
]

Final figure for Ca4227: 1.6 AA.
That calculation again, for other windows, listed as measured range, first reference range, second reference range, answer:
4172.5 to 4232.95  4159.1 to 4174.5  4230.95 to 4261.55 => 0.9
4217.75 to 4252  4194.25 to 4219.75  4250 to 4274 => 0.7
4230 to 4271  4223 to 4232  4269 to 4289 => -3.4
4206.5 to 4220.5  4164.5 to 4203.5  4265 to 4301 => -0.9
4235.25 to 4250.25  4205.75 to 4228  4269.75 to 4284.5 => -0.6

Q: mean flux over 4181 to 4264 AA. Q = 8.88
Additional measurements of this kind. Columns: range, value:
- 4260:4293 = 9.2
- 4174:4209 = 8.64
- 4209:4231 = 8.62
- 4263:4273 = 9.41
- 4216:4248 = 8.83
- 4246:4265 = 9.04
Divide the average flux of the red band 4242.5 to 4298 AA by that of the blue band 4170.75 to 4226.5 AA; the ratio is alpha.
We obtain 1.0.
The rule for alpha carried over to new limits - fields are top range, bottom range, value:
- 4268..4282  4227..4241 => 1.07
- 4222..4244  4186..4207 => 0.97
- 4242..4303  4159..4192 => 1.06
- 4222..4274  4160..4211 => 1.04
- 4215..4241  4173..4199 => 1.01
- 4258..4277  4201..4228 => 1.04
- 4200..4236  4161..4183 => 1.05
